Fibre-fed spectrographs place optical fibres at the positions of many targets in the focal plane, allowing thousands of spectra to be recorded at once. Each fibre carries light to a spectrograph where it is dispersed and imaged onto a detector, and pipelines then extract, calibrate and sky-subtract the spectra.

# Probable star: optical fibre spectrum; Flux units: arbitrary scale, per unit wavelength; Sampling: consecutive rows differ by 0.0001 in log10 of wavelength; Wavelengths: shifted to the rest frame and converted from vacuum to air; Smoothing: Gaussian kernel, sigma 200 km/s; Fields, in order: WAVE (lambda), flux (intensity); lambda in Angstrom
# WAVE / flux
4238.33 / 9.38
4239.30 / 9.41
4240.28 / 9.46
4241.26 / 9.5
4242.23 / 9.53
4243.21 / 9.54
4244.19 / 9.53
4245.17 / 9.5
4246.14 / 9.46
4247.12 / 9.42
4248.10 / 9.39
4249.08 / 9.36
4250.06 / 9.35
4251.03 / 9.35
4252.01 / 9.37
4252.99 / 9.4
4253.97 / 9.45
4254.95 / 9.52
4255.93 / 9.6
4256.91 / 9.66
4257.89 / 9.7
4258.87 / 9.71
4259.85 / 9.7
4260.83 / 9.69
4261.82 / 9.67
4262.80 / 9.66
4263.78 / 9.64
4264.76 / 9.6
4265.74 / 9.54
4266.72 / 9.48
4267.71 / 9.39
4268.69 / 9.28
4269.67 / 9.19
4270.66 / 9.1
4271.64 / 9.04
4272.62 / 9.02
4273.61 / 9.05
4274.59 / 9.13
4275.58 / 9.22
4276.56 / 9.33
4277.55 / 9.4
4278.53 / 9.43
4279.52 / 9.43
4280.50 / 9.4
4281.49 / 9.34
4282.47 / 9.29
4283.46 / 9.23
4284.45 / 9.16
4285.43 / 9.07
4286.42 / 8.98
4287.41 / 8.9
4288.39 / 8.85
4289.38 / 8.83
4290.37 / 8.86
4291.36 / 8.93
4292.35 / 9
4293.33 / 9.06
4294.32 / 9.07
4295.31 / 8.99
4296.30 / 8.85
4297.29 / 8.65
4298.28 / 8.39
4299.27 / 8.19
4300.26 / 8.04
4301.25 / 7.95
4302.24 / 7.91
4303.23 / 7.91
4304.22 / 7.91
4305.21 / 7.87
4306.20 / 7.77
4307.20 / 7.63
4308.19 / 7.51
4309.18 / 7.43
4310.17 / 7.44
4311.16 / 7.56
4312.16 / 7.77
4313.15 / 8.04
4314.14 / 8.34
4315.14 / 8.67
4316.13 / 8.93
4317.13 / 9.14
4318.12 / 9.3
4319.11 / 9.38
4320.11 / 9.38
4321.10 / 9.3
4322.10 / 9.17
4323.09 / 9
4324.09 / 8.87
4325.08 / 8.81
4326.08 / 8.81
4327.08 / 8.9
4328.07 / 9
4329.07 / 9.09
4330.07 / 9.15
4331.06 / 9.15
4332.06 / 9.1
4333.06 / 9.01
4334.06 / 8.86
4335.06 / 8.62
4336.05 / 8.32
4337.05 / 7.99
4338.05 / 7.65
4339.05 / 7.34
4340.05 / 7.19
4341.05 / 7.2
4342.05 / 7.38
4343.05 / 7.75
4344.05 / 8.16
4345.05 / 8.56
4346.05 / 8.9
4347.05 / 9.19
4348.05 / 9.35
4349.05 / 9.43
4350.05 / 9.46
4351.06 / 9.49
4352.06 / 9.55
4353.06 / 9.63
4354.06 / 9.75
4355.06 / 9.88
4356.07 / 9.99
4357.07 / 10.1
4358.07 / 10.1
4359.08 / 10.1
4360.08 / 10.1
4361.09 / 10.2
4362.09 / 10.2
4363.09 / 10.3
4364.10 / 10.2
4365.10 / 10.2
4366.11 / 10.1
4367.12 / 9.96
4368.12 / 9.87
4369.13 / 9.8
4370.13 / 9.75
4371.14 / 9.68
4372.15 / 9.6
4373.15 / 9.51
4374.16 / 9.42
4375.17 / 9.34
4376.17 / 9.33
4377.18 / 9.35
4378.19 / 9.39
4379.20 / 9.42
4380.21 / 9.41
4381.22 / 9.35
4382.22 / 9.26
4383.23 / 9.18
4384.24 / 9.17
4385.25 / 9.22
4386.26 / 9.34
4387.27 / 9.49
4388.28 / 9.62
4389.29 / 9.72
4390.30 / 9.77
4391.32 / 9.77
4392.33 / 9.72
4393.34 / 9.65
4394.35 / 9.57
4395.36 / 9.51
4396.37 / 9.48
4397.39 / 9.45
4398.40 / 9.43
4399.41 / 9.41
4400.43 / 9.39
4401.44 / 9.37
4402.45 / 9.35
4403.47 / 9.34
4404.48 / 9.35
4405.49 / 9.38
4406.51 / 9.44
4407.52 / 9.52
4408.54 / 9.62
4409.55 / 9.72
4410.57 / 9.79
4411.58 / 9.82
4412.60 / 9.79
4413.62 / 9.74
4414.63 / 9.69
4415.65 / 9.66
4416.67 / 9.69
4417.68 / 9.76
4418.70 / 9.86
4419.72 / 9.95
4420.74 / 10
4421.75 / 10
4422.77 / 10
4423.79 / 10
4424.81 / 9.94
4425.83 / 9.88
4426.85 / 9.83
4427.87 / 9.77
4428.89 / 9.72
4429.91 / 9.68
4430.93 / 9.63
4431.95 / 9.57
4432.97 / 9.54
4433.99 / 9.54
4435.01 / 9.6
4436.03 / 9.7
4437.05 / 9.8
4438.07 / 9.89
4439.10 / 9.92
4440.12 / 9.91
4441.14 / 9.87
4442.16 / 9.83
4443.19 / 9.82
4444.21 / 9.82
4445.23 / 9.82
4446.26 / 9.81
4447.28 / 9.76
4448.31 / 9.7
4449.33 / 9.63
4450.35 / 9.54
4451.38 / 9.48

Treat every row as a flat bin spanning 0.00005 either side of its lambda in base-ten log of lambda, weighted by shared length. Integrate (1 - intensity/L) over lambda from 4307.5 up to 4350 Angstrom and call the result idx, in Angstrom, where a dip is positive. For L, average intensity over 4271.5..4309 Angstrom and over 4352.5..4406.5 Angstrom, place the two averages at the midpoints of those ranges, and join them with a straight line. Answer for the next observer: 2.8 Angstrom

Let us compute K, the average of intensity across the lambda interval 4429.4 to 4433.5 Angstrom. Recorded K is 9.61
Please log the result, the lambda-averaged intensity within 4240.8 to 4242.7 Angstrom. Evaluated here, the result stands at 9.55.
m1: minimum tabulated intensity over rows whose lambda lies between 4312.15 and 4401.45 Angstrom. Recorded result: 7.19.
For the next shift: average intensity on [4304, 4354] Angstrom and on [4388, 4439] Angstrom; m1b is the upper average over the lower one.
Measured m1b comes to 1.13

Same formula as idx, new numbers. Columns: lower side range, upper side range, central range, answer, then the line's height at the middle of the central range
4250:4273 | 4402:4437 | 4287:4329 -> 4.4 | 9.54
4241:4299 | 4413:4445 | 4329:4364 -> 1.8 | 9.53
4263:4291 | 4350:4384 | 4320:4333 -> 0.6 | 9.5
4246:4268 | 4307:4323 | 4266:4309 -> 0.8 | 8.97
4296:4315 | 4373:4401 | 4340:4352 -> 0.2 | 8.7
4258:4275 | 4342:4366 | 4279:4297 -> 0.7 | 9.45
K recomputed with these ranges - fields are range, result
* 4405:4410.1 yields 9.53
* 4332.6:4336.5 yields 8.71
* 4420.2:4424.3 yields 10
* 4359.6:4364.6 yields 10.2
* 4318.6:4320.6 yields 9.37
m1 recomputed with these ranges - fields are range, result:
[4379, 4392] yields 9.17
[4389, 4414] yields 9.34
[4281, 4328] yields 7.43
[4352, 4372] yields 9.55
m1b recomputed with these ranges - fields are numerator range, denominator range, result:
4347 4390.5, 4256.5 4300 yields 1.05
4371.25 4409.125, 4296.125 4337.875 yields 1.11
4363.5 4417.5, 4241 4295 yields 1.03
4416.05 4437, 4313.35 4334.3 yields 1.09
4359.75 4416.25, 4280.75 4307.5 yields 1.11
